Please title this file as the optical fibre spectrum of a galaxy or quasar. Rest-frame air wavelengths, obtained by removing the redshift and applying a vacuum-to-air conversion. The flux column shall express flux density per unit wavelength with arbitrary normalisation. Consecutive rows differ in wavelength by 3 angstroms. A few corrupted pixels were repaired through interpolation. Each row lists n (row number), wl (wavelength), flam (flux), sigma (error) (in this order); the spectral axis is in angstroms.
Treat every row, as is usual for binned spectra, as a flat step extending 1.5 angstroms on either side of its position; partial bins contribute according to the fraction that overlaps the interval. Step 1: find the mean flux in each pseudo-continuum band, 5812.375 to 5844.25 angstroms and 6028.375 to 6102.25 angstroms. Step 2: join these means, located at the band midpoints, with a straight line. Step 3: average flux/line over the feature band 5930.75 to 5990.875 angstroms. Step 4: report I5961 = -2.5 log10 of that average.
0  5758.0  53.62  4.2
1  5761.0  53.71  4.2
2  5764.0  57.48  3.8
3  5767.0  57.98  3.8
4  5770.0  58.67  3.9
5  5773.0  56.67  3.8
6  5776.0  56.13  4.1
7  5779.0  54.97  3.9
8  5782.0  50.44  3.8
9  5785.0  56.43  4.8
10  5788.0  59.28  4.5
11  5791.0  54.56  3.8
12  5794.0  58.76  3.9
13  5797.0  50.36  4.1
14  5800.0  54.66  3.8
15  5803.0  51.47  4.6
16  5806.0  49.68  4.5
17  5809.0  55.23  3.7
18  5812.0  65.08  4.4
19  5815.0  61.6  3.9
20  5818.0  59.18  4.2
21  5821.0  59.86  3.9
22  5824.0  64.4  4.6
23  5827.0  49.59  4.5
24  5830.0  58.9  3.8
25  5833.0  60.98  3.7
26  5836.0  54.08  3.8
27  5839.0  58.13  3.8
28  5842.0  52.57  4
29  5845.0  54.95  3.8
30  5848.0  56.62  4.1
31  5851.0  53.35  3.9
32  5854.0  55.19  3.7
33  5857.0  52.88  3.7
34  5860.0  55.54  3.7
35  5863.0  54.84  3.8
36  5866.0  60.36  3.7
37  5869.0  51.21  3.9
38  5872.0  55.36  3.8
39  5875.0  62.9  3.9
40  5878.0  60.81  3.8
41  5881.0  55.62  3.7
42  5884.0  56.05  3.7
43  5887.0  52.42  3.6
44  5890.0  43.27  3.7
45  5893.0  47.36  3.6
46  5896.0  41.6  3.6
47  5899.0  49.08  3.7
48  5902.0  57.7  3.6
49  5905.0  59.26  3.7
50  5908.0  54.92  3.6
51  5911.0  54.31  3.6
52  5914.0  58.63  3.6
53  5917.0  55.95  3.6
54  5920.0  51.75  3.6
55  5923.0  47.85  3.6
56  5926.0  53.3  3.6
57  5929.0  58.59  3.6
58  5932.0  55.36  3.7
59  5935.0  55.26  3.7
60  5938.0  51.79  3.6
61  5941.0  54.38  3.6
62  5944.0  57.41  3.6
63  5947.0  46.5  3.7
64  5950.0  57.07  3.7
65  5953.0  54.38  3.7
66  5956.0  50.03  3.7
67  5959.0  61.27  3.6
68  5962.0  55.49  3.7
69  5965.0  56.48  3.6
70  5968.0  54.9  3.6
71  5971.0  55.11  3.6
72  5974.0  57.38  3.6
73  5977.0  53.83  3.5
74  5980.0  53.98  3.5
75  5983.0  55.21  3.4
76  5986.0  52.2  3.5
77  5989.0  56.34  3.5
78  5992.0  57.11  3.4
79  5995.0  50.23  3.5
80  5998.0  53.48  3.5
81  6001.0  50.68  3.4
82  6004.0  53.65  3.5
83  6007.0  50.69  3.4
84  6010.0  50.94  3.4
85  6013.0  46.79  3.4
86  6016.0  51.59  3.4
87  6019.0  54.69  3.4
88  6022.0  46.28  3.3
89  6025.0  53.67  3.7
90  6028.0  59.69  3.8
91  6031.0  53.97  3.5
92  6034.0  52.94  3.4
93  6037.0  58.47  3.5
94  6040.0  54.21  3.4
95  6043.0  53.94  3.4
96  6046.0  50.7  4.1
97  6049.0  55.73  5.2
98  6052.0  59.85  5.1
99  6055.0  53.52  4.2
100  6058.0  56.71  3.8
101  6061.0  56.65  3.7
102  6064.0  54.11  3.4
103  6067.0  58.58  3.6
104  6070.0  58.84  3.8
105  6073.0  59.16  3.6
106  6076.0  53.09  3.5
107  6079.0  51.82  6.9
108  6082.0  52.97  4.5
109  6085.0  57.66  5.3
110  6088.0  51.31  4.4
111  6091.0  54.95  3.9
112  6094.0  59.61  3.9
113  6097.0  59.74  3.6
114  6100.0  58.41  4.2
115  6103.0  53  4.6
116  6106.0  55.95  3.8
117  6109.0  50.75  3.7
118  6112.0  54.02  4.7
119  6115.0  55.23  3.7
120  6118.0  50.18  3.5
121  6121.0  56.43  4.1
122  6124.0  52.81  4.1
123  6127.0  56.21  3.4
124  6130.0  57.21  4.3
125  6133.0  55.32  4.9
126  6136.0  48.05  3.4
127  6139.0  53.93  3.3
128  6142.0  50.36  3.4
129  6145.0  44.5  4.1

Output 0.04 mag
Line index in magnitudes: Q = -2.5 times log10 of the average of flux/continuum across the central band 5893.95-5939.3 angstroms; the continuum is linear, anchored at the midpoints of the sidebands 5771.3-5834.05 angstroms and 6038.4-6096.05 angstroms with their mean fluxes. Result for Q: 0.05 mag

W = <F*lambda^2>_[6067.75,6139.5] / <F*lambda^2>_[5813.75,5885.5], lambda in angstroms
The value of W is 1.1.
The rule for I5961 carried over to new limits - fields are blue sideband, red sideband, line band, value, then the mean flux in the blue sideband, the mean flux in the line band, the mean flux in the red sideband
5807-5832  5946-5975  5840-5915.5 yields 0.06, 59.1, 54.3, 55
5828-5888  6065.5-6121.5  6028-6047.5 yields 0.02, 56.1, 54.5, 55.3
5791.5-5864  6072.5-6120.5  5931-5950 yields 0.04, 56.1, 53.7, 54.8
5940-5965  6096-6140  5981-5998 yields 0.01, 54.7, 54.1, 54.4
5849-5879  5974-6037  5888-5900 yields 0.22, 56.2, 45.5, 53.1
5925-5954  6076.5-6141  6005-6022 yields 0.08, 54.4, 50.6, 54.5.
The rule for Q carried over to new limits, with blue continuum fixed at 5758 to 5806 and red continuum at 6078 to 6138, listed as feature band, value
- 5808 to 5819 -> -0.10 mag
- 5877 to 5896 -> 0.07 mag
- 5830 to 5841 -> -0.05 mag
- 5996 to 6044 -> 0.04 mag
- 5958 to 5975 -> -0.03 mag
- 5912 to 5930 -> 0.01 mag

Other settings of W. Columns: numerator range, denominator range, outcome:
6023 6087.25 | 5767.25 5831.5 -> 1.07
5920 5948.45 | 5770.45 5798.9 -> 1.01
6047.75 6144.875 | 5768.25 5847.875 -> 1.07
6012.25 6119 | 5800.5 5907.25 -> 1.06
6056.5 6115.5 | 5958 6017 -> 1.07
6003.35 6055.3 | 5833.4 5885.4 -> 1.01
